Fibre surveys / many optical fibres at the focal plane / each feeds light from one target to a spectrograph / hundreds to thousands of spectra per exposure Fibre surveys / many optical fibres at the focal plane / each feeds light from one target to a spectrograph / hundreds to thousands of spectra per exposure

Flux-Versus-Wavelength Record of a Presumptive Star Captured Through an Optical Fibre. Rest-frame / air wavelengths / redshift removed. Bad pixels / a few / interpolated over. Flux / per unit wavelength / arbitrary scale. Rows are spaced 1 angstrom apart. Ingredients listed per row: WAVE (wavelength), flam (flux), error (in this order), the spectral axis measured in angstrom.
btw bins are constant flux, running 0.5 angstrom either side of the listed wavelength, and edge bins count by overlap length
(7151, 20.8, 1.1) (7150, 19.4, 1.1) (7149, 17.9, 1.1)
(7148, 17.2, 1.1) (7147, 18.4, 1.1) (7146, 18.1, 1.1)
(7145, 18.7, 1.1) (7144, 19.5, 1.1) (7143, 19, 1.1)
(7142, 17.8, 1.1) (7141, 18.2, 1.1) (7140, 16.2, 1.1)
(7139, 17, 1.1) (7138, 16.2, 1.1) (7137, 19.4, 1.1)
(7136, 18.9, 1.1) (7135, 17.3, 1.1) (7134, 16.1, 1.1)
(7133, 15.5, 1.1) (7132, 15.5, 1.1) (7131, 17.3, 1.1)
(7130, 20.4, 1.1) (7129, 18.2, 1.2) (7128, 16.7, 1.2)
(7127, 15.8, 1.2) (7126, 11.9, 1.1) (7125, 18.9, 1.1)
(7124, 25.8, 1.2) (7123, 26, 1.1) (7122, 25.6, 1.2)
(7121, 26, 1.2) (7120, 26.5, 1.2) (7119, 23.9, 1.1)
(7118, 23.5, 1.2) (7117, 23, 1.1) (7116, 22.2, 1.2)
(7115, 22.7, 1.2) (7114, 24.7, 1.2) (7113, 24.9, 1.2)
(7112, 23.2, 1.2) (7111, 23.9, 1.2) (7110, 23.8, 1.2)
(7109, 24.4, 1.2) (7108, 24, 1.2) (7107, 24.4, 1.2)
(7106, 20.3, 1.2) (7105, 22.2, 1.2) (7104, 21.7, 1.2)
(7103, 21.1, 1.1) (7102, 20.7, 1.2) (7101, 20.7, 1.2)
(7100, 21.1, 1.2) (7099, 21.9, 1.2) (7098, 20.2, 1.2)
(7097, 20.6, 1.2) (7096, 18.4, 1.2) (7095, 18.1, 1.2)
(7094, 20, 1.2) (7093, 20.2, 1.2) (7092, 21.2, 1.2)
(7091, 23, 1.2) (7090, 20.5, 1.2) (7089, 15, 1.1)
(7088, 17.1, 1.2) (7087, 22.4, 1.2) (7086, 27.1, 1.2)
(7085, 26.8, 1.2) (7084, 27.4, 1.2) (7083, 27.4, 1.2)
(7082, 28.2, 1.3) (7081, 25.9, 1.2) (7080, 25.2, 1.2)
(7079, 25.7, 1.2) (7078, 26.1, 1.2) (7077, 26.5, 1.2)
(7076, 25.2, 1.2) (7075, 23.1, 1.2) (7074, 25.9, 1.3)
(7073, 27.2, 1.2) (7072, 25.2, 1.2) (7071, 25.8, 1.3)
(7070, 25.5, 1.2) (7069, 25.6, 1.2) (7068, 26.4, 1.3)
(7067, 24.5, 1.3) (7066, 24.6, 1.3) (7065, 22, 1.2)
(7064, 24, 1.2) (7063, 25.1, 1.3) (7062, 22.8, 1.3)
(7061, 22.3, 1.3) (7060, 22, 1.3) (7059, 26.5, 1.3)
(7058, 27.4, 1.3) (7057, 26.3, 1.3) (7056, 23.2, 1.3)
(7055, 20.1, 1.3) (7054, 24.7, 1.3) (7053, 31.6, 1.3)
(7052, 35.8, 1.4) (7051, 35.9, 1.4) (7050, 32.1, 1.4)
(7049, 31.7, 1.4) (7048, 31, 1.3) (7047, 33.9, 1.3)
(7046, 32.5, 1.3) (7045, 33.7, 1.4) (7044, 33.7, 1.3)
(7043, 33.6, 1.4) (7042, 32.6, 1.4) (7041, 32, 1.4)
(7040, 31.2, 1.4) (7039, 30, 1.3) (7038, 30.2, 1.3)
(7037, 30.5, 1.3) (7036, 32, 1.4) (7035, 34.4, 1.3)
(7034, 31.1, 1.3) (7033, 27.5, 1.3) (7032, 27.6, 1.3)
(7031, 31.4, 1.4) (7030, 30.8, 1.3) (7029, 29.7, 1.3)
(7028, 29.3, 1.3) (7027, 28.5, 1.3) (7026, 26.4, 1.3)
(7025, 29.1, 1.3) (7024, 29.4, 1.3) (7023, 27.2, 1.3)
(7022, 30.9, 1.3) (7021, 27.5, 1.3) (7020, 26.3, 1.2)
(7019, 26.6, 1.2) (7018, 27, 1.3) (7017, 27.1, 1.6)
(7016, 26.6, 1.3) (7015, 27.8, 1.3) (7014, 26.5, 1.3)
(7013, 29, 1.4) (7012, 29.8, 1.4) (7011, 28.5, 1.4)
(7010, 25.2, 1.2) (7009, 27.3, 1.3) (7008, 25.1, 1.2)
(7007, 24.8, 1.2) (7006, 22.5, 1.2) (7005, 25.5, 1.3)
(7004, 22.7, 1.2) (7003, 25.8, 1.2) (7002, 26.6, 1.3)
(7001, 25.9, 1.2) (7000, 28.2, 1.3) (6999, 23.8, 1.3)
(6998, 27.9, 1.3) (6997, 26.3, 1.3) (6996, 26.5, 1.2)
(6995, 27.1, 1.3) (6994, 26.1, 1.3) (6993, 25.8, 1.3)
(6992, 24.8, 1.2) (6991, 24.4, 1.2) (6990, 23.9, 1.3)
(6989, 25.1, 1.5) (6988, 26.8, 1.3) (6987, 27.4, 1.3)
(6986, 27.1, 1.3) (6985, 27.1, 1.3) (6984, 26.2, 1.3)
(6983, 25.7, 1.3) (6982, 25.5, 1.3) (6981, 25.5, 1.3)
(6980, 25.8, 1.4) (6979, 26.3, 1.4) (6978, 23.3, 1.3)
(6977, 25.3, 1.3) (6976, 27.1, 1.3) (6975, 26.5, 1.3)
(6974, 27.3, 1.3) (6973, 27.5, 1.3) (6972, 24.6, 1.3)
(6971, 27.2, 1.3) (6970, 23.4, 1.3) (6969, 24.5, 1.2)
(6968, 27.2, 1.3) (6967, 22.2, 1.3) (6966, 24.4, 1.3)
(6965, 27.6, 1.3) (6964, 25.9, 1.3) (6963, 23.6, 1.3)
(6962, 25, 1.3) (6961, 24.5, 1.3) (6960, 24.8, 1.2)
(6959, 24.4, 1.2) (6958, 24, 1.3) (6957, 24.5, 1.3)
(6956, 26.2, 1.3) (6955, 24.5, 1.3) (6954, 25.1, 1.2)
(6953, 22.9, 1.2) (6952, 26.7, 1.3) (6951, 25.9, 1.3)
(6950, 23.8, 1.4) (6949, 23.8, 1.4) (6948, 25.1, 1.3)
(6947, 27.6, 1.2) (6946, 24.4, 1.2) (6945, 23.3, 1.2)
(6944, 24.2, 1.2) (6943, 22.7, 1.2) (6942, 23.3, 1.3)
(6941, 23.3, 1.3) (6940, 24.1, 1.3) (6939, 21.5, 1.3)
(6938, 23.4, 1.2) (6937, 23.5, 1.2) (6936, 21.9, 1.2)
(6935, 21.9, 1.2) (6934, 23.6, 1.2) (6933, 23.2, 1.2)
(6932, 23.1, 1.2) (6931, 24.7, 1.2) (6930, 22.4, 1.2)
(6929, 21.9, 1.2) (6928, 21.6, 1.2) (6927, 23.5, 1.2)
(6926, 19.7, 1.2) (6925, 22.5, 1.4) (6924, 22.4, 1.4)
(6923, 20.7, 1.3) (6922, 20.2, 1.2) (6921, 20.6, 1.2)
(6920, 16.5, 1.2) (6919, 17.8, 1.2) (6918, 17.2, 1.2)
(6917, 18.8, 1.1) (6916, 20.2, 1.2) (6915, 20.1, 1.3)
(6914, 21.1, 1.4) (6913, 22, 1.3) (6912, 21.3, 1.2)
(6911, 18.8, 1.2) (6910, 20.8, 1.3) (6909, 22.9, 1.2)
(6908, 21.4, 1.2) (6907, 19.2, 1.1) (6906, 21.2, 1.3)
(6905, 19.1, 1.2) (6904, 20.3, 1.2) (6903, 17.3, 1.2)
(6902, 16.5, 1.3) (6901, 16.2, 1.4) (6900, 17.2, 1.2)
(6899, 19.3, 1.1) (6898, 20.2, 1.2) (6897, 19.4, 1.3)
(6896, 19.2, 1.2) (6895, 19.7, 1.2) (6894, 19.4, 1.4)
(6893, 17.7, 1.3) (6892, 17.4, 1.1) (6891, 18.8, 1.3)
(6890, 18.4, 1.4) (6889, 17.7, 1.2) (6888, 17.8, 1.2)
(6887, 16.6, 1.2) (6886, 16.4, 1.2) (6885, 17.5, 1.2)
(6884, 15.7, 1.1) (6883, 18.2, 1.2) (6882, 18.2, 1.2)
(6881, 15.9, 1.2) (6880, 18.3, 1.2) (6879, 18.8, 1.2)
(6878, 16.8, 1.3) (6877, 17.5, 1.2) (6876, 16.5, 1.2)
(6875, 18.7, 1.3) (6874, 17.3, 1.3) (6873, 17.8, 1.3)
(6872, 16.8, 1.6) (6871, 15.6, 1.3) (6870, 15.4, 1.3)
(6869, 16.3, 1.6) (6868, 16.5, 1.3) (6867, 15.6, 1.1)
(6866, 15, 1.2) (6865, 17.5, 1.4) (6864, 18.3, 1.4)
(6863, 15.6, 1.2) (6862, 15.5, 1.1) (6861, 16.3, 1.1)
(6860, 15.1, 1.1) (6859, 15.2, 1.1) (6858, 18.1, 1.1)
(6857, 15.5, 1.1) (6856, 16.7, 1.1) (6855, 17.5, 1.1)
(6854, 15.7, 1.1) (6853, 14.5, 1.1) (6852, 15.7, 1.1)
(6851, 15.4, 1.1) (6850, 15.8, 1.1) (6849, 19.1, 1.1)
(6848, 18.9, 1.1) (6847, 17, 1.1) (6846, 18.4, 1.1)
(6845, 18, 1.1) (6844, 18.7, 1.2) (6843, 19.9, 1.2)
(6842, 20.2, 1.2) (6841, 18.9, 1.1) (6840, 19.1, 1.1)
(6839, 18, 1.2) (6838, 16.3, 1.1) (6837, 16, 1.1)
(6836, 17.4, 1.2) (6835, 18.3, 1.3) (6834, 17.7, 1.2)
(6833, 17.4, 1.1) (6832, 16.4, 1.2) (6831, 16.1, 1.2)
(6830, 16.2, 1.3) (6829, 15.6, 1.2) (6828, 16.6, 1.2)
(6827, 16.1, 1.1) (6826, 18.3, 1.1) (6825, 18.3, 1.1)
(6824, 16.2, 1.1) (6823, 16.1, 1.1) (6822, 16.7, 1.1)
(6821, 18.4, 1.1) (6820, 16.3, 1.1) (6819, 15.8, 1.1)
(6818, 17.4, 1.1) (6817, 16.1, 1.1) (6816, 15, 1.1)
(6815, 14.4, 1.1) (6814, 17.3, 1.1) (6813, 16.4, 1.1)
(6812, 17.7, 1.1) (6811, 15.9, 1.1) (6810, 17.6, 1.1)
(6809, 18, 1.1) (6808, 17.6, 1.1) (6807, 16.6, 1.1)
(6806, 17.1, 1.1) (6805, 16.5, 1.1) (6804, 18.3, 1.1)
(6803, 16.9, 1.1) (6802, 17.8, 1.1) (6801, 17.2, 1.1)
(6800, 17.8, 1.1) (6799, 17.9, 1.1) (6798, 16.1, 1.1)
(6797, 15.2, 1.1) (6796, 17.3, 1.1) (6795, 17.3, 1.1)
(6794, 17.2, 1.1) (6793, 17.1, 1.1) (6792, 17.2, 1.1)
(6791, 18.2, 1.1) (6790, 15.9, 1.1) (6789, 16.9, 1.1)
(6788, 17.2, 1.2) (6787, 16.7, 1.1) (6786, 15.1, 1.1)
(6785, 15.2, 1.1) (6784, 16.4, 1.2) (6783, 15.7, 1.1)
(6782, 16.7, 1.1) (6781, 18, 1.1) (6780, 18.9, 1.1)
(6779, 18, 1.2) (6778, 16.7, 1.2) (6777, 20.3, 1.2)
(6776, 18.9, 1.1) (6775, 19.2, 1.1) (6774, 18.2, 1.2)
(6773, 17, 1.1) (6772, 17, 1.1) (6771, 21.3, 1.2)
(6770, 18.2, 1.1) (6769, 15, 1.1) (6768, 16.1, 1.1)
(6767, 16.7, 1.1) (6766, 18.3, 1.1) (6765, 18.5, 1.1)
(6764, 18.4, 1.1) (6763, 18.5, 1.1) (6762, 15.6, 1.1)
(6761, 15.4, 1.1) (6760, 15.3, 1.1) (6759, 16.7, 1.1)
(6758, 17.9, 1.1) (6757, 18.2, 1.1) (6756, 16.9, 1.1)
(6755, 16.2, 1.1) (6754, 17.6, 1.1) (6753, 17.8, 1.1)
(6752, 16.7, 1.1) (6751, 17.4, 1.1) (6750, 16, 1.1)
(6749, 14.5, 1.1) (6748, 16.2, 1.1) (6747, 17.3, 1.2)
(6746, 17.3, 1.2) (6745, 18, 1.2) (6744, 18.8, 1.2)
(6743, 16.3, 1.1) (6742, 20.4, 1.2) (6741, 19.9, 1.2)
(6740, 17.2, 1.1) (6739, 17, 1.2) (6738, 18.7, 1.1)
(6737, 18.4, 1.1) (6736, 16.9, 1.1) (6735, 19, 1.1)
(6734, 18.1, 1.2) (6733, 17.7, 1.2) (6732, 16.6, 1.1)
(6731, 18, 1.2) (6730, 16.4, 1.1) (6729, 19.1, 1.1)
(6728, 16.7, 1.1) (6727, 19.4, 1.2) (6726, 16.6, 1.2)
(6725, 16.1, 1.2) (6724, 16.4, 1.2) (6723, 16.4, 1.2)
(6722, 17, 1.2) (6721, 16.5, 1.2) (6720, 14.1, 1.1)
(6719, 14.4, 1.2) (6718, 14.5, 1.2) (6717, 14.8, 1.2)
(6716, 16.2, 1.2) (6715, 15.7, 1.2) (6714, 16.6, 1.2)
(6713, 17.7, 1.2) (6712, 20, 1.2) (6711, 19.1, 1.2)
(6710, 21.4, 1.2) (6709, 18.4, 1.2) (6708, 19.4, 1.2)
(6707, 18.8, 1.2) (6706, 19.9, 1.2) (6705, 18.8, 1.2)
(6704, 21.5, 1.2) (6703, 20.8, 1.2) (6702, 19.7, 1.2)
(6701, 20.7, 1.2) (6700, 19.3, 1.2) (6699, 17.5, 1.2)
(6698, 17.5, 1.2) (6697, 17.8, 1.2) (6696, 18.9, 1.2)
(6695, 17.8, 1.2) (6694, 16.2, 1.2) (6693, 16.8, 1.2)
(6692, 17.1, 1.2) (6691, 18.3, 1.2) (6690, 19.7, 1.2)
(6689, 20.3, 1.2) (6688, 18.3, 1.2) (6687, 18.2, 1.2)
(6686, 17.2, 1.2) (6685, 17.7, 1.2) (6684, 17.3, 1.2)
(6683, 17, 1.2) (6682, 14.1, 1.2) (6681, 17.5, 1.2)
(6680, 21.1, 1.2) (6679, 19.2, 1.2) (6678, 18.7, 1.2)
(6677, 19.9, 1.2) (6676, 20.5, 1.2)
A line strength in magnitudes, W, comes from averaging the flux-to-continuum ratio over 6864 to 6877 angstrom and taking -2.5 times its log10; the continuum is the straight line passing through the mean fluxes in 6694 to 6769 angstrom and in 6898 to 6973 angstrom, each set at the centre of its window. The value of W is 0.25 mag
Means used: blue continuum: 17.6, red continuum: 22.5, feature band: 16.7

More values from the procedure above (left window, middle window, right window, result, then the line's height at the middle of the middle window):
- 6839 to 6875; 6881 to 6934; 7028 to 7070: 0.03 mag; 20.1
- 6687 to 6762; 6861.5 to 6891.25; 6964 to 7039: 0.31 mag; 22.7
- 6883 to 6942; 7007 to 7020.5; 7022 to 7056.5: 0.05 mag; 28.4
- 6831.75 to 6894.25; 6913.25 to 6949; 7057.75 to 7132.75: -0.17 mag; 18.8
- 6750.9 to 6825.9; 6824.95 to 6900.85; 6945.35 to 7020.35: 0.18 mag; 20.4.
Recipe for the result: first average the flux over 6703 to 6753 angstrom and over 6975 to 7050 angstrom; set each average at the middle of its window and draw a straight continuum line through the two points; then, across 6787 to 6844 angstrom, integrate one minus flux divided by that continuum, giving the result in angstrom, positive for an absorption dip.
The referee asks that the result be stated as 10.0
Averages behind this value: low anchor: 17.6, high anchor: 27.9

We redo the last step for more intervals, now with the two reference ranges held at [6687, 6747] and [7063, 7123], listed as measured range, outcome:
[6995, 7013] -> -3.21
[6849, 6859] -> 1.88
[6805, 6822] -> 2.31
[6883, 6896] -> 1.68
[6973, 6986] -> -2.54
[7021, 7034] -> -3.74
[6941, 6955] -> -2.06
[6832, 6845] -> 1.08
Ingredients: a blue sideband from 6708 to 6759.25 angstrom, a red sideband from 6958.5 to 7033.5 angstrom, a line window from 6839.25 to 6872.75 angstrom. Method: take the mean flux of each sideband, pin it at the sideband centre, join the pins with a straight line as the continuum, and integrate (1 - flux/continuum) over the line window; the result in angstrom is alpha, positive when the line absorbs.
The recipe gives 7.2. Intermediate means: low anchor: 17.3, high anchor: 26.4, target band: 16.9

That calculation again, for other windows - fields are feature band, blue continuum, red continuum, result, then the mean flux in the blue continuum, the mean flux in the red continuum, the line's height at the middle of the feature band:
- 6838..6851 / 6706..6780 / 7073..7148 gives 0.2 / 17.5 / 21.4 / 18.6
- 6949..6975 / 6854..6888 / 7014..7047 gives -1.0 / 16.7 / 29.8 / 24.2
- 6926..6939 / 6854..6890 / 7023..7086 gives -1.4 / 16.8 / 28.1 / 20.6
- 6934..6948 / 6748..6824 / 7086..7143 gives -3.6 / 17.1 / 20.6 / 18.7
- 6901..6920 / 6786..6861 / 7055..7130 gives -0.6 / 17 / 23.1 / 19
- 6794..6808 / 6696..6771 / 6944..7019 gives 1.9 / 17.6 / 25.7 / 19.8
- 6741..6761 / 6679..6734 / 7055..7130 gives 1.4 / 17.8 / 23.1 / 18.4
